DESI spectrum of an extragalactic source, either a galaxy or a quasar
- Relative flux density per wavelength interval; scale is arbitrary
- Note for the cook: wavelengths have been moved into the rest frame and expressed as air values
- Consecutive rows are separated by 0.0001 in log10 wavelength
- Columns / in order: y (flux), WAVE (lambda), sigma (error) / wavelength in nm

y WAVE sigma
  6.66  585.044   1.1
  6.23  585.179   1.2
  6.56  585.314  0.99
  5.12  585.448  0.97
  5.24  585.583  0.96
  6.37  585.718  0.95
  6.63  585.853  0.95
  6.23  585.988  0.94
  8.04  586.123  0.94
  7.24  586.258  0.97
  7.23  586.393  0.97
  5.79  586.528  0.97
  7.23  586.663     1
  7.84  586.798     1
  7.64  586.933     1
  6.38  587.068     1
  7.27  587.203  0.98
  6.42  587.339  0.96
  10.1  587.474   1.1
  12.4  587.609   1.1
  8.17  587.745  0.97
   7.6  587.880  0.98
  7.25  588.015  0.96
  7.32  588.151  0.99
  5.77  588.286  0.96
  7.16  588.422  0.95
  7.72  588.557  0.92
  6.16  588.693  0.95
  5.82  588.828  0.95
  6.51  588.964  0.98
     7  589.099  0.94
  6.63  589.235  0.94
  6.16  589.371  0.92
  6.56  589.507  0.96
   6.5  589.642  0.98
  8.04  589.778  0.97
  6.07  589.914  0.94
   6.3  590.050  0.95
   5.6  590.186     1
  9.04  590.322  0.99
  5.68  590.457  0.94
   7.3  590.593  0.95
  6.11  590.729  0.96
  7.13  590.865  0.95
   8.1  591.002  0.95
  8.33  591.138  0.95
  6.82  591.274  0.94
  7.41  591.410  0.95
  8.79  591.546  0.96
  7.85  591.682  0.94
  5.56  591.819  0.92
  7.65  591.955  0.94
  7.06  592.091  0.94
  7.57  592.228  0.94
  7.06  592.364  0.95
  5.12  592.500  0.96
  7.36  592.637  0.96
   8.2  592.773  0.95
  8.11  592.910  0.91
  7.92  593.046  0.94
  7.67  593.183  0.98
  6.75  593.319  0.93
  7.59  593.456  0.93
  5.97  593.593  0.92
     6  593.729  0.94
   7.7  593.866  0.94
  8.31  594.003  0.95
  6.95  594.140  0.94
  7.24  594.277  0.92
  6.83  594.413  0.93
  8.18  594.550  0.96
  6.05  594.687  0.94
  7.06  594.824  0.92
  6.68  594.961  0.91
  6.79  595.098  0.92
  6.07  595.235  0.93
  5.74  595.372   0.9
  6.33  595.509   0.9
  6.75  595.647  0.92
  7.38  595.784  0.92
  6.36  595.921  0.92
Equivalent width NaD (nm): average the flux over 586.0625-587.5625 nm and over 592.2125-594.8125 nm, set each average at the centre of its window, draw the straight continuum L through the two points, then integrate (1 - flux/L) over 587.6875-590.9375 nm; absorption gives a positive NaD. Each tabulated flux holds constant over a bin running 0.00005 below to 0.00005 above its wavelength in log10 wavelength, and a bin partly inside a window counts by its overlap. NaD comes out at 0.24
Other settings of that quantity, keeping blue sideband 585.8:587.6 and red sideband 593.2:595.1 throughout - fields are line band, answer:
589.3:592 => 0.061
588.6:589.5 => 0.106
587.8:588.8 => 0.050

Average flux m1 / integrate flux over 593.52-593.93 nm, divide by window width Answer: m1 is 6.56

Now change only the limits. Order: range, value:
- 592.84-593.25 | 7.89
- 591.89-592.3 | 7.42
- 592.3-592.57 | 6.08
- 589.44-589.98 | 6.8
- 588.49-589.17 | 6.64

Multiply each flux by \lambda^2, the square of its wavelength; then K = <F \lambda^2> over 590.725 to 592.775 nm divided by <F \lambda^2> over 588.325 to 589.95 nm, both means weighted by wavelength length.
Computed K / 1.10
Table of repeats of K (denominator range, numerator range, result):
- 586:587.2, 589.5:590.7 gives 0.96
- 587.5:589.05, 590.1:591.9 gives 0.97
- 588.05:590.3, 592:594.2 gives 1.10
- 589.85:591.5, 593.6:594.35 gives 1.03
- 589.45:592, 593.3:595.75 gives 0.98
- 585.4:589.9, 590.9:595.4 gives 1.03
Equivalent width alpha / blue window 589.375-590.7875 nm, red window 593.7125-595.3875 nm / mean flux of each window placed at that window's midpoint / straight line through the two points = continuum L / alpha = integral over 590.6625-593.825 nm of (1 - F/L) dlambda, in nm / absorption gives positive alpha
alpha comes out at -0.187 nm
